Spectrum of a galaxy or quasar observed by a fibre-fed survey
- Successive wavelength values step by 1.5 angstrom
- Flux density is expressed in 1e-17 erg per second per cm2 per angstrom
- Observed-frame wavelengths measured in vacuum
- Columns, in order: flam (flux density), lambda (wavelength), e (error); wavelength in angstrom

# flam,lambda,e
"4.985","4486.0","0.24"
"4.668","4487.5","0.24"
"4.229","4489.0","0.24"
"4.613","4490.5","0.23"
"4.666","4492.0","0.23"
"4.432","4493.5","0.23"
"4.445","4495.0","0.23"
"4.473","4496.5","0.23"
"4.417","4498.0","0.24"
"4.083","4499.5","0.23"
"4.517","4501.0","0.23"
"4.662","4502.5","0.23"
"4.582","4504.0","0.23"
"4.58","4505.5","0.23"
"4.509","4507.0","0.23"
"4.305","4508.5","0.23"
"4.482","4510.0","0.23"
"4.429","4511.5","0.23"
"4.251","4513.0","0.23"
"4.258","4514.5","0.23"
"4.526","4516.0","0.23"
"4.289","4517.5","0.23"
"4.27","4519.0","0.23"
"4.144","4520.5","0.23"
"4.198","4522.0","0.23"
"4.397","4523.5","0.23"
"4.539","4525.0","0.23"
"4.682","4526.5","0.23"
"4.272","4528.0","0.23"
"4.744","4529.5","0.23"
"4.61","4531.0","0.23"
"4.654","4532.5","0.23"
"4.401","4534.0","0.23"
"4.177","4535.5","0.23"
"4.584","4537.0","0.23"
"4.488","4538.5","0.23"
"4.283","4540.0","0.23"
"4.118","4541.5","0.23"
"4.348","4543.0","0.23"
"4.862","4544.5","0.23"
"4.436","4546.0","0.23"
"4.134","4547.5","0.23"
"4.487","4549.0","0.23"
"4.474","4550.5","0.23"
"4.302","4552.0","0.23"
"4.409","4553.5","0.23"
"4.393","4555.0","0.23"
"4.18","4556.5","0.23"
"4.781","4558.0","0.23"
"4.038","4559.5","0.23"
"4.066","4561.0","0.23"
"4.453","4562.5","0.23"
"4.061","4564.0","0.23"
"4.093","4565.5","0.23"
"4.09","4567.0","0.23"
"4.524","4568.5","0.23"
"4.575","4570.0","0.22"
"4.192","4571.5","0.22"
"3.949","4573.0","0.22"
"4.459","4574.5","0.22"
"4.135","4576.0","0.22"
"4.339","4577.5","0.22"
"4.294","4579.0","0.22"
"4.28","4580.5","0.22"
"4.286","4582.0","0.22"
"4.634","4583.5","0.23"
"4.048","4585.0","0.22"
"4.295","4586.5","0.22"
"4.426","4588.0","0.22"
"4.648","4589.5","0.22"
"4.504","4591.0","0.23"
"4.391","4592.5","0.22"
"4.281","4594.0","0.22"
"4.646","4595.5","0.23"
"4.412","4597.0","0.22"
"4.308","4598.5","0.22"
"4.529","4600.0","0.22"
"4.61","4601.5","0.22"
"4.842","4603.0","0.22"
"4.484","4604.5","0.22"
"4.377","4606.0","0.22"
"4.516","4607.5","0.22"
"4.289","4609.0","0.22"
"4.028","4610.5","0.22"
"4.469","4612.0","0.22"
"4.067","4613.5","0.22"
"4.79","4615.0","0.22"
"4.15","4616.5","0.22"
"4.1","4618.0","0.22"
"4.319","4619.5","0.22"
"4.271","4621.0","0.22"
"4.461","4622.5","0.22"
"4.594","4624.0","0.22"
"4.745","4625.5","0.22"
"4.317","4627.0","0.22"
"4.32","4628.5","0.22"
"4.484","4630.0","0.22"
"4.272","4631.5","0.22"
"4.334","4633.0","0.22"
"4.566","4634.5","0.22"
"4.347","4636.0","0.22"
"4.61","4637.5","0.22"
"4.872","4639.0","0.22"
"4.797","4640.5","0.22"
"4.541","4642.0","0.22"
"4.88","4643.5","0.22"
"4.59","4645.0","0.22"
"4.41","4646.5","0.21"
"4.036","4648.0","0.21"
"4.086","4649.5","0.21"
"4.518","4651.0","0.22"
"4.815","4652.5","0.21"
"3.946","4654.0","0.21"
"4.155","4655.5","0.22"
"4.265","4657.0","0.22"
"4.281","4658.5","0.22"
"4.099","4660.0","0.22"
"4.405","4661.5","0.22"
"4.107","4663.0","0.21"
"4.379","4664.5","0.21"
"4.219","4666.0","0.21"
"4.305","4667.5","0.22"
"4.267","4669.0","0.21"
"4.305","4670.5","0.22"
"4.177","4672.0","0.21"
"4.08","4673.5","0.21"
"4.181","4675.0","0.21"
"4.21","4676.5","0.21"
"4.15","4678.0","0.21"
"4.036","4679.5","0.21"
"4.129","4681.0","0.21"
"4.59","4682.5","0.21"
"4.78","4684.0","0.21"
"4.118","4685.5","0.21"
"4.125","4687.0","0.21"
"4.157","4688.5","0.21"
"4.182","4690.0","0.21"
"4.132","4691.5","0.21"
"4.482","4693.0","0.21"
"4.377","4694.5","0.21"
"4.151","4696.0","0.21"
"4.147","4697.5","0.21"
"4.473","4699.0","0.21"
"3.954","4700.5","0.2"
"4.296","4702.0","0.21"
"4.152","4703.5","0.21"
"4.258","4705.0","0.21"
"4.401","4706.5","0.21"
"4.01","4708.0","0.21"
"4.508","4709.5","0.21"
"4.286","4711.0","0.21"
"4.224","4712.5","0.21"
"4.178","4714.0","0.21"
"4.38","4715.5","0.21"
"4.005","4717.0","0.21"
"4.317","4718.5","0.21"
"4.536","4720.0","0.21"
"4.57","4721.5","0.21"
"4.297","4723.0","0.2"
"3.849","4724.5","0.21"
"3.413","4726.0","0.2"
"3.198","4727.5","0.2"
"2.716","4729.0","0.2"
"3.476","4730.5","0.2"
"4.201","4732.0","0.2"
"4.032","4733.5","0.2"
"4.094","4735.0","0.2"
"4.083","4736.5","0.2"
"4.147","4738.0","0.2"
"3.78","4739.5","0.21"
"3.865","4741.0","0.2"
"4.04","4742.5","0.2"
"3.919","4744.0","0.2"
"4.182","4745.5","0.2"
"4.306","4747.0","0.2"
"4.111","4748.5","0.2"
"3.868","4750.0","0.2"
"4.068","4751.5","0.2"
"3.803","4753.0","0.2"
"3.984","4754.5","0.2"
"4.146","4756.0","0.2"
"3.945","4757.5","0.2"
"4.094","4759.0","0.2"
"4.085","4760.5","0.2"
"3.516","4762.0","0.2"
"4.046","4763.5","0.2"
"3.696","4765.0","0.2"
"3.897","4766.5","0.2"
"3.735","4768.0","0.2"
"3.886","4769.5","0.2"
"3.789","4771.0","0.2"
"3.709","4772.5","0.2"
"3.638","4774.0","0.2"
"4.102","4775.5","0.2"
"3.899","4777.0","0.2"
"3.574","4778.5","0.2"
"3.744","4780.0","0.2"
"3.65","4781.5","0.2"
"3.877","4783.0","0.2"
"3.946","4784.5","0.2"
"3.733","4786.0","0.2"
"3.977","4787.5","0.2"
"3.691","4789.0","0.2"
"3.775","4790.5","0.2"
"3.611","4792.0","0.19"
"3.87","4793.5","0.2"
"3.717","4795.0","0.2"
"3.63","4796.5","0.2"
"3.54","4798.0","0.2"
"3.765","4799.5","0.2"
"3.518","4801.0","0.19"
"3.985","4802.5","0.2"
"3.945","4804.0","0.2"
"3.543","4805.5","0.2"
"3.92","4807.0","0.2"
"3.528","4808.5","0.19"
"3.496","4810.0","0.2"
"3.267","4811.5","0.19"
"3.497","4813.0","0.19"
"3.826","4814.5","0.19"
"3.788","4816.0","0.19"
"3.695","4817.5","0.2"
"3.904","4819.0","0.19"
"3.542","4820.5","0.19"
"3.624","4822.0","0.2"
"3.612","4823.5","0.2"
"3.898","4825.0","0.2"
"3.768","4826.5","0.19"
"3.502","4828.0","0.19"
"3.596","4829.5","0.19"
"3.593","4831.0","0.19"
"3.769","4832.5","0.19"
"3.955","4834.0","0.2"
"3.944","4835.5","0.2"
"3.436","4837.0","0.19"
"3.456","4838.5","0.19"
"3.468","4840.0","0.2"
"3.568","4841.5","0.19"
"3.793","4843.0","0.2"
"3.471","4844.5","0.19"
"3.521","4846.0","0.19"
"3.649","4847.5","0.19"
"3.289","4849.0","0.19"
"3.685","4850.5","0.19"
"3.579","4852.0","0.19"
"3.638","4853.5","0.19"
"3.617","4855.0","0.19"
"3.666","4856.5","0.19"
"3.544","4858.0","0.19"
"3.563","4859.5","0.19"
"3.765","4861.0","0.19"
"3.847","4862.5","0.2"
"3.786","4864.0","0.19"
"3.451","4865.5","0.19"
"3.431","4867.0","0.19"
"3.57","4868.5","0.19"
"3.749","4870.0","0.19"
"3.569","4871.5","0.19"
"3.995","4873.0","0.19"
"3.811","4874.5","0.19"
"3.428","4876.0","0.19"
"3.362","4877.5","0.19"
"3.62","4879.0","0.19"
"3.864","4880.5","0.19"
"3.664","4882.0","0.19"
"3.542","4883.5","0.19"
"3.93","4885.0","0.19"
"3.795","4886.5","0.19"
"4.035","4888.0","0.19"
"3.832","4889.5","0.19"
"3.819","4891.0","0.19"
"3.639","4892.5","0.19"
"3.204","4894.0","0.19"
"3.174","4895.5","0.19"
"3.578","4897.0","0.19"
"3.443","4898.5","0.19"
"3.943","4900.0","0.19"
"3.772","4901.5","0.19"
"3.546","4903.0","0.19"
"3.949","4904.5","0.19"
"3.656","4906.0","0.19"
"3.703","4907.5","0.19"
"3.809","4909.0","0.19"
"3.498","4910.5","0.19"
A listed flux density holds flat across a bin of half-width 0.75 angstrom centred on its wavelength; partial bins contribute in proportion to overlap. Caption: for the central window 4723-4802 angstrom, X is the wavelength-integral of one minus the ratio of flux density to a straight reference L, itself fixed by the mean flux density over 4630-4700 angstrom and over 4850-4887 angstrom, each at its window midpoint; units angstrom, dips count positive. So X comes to 3.5 angstrom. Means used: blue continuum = 4.33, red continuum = 3.66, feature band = 3.83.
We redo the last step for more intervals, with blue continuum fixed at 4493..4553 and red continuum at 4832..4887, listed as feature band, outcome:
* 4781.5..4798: 0.2 angstrom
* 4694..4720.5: -1.7 angstrom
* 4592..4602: -0.5 angstrom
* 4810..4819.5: 0.3 angstrom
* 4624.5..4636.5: -0.7 angstrom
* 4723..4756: 0.3 angstrom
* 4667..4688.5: -1.0 angstrom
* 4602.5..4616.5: -0.6 angstrom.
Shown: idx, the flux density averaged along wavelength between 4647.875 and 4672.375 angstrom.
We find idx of 4.26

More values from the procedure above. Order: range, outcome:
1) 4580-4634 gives 4.4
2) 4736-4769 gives 3.97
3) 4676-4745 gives 4.12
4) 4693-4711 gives 4.26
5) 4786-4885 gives 3.66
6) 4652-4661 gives 4.25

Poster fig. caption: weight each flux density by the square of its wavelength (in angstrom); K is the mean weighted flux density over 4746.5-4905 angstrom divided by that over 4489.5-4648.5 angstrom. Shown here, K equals 0.9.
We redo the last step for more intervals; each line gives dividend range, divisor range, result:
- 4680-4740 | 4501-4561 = 1.01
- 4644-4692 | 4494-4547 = 1.03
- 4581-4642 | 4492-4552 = 1.04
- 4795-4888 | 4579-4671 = 0.91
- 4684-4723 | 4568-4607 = 1.02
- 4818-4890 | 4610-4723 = 0.92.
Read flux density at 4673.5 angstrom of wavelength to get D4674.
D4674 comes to 4.08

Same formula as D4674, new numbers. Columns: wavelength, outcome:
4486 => 4.985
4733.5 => 4.032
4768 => 3.735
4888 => 4.035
